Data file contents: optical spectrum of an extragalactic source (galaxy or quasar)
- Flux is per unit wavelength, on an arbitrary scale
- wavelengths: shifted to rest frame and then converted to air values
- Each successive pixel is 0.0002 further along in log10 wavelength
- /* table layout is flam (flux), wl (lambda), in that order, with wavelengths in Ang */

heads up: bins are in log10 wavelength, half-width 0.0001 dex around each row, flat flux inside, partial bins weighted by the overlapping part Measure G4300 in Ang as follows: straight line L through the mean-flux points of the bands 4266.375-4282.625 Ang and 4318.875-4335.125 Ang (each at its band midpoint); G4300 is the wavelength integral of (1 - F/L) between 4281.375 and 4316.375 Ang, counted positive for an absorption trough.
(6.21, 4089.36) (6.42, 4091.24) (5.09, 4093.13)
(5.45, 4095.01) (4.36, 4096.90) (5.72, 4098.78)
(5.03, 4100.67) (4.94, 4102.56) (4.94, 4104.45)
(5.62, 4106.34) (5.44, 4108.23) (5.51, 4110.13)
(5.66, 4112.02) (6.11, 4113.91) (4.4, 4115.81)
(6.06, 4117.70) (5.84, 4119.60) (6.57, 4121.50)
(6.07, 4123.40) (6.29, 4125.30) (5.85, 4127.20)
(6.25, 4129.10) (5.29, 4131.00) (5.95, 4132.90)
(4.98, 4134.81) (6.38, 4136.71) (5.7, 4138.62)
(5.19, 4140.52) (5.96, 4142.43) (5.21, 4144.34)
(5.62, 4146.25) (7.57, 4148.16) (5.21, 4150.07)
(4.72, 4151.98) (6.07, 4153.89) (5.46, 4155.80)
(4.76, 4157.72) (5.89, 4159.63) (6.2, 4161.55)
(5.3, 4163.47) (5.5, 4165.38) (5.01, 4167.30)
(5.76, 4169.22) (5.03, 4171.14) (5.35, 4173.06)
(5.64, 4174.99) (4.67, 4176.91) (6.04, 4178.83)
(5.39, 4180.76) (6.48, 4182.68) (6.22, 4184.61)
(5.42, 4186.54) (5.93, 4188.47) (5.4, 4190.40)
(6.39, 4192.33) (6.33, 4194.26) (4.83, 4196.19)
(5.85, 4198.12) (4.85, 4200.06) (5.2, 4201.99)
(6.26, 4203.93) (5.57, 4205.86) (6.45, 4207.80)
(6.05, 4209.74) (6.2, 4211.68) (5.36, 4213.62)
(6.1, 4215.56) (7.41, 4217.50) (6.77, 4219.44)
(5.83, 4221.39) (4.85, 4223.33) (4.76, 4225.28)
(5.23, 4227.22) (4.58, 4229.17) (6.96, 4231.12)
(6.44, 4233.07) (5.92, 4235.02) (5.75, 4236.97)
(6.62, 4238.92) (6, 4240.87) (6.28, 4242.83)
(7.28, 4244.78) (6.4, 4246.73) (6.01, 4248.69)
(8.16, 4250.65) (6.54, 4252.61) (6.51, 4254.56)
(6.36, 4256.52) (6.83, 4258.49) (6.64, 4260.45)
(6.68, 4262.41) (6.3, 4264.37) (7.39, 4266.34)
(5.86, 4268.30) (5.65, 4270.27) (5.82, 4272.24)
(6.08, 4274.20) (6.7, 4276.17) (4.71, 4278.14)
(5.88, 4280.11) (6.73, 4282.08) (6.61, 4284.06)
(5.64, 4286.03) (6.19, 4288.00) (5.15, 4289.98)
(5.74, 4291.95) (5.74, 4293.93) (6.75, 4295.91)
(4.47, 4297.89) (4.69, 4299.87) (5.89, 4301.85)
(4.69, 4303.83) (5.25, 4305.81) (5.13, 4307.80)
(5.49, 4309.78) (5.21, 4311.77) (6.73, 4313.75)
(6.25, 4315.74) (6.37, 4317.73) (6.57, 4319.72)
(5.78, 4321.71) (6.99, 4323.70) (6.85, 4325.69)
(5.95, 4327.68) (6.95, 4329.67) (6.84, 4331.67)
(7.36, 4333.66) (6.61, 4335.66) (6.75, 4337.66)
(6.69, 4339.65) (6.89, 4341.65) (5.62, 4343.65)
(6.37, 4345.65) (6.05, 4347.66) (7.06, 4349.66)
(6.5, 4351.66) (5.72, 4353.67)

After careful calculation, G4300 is 3.5 Ang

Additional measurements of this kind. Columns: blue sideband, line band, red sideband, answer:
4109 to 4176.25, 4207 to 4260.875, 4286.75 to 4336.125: -3.6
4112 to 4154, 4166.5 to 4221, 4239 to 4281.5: 2.6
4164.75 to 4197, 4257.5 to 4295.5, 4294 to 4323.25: -3.1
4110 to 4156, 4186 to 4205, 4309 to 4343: 1.1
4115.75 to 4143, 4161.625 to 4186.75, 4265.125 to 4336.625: 1.4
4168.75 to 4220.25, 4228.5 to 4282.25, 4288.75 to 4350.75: -3.4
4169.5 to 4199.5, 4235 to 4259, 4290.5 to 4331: -3.2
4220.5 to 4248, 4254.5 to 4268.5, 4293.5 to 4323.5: -1.9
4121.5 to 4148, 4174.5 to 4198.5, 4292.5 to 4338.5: 0.6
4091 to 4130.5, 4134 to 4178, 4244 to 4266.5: 3.0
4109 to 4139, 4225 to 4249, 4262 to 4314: -1.1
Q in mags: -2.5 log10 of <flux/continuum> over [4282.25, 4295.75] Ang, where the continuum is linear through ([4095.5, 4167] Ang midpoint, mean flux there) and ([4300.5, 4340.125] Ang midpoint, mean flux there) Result 0.03 mag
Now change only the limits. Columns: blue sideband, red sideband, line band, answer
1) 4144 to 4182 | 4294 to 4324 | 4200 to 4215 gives -0.04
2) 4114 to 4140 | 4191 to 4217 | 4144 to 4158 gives 0.04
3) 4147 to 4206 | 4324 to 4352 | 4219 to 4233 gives 0.07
